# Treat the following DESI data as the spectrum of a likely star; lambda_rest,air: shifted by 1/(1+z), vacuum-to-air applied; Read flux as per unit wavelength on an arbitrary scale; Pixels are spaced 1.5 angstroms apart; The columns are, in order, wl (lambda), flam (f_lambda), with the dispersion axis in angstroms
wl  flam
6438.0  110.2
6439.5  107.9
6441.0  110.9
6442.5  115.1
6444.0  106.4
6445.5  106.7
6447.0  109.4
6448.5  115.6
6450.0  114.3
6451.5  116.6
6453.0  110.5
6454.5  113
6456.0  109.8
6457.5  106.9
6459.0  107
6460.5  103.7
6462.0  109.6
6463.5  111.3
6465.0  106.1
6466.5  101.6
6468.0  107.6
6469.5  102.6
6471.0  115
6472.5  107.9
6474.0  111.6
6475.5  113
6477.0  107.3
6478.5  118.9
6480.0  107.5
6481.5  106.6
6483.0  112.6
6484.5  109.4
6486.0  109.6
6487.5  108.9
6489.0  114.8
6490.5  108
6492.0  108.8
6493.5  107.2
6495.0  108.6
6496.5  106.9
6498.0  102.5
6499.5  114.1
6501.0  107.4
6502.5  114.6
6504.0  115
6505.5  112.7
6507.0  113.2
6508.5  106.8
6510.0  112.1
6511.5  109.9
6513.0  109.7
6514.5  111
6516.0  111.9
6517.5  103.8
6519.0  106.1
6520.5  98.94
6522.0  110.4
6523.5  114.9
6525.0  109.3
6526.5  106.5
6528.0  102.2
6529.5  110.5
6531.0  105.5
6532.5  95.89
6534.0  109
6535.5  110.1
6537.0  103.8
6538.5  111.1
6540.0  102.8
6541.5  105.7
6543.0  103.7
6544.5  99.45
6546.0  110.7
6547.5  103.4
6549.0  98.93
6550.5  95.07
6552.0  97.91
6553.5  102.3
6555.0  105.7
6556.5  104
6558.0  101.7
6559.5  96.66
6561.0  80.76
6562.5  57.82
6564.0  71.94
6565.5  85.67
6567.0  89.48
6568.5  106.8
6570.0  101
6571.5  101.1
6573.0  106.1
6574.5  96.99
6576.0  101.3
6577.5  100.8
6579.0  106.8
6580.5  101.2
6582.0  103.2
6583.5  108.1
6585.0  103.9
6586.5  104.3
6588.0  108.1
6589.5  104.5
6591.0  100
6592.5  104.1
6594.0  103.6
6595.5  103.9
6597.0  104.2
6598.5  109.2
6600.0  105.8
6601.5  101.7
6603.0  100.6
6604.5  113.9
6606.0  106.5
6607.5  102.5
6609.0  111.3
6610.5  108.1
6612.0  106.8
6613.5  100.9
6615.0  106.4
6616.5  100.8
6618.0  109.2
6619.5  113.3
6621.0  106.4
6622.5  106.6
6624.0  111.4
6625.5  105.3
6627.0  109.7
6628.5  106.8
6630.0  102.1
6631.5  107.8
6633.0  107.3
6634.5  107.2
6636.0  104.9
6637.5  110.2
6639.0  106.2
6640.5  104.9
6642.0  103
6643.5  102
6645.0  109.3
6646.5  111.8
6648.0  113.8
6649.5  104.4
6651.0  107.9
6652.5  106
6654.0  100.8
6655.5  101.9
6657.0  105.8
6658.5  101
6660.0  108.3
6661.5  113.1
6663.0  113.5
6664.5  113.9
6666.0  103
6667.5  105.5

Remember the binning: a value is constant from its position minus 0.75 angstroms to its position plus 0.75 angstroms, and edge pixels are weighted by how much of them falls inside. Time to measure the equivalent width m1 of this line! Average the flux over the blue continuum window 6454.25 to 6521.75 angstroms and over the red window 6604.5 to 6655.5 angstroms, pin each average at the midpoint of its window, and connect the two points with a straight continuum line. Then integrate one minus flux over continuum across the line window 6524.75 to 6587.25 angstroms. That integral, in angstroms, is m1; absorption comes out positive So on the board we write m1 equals 4.4 angstroms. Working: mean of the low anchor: 109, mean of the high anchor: 107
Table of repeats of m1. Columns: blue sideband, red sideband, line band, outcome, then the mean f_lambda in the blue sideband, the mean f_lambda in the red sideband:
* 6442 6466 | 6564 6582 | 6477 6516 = -1.58 angstroms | 110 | 98.7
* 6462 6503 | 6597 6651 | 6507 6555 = 1.11 angstroms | 109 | 107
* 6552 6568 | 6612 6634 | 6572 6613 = -2.48 angstroms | 90.3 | 107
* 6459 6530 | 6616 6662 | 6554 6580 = 3.08 angstroms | 109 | 107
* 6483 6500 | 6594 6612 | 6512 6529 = 0.08 angstroms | 109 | 106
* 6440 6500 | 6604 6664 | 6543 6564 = 2.40 angstroms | 110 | 107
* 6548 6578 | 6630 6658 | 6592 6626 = -1.60 angstroms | 95.1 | 106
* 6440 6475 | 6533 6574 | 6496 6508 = -0.73 angstroms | 110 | 98.6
